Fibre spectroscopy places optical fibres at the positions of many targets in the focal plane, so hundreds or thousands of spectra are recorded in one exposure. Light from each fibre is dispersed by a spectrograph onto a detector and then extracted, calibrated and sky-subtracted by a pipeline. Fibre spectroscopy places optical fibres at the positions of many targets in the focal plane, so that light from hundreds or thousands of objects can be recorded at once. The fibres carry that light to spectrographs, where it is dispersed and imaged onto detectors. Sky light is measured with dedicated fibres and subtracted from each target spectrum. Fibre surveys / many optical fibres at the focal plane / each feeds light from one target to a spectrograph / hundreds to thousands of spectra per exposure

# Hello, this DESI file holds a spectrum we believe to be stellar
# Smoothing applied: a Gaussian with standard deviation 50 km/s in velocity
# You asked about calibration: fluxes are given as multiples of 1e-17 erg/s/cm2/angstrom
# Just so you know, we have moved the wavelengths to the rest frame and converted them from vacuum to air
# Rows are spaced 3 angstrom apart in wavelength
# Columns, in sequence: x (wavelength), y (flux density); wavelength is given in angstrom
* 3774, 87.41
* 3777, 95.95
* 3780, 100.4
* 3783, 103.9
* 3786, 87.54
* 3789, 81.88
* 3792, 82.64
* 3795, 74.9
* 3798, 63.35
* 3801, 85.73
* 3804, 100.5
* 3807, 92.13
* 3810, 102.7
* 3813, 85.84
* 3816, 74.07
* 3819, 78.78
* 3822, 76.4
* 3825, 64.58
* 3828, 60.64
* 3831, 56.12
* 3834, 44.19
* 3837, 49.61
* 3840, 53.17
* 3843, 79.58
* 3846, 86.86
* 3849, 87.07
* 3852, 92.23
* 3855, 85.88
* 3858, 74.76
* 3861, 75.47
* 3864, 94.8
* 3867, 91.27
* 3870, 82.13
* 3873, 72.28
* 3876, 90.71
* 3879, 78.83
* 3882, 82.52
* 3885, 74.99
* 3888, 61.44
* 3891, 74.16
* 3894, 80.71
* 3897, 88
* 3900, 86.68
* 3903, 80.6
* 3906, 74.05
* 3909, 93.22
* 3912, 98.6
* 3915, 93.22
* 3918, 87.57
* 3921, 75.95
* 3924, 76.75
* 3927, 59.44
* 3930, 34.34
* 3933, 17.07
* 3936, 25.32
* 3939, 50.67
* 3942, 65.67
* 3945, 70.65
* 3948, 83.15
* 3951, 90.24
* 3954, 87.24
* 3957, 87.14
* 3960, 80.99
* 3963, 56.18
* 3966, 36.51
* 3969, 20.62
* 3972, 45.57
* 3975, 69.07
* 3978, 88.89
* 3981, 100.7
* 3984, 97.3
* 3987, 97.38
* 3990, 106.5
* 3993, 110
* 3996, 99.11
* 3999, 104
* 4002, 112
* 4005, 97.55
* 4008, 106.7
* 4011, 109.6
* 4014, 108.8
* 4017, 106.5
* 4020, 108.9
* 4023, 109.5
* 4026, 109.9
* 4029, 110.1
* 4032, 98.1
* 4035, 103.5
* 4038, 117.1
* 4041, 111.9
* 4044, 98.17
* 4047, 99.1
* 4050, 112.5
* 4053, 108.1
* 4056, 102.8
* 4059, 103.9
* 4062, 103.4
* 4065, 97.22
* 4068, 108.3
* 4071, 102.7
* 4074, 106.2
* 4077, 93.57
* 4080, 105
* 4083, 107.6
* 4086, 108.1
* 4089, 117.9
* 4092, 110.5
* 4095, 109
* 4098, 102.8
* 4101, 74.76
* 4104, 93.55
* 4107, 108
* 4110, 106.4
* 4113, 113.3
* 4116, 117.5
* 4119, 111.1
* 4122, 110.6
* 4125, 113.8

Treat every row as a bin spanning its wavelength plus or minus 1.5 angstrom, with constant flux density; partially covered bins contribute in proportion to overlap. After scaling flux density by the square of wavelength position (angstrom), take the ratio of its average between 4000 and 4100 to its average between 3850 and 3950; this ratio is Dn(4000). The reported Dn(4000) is 1.53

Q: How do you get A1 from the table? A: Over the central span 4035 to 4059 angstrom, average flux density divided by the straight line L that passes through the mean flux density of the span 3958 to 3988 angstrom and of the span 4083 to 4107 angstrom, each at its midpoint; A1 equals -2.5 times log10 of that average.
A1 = -0.19 mag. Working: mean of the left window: 69.2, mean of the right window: 103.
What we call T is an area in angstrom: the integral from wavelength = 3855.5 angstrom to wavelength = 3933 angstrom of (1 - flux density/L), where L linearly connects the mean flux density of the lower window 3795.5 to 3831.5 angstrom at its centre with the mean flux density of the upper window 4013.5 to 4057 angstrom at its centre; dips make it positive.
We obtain 9.3 angstrom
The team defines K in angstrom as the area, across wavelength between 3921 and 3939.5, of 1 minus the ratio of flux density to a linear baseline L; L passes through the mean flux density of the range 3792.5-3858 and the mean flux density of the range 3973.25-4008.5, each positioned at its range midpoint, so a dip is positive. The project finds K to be 9.0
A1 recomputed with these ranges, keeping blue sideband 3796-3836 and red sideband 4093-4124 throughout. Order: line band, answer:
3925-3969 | 0.441 mag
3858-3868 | -0.065 mag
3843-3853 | -0.111 mag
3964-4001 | 0.140 mag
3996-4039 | -0.120 mag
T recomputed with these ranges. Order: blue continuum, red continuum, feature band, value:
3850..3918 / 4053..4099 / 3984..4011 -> -2.2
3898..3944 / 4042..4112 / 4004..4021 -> -3.4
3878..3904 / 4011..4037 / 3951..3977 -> 8.7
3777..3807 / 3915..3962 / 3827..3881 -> 2.0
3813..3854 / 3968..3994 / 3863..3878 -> -2.5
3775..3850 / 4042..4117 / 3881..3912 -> 2.3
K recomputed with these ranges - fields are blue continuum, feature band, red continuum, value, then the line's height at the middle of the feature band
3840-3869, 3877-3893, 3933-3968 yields 0.5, 77.4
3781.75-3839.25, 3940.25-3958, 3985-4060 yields 2.9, 95.9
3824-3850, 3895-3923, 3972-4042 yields -2.0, 80.4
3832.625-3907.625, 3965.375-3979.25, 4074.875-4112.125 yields 5.8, 89.5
